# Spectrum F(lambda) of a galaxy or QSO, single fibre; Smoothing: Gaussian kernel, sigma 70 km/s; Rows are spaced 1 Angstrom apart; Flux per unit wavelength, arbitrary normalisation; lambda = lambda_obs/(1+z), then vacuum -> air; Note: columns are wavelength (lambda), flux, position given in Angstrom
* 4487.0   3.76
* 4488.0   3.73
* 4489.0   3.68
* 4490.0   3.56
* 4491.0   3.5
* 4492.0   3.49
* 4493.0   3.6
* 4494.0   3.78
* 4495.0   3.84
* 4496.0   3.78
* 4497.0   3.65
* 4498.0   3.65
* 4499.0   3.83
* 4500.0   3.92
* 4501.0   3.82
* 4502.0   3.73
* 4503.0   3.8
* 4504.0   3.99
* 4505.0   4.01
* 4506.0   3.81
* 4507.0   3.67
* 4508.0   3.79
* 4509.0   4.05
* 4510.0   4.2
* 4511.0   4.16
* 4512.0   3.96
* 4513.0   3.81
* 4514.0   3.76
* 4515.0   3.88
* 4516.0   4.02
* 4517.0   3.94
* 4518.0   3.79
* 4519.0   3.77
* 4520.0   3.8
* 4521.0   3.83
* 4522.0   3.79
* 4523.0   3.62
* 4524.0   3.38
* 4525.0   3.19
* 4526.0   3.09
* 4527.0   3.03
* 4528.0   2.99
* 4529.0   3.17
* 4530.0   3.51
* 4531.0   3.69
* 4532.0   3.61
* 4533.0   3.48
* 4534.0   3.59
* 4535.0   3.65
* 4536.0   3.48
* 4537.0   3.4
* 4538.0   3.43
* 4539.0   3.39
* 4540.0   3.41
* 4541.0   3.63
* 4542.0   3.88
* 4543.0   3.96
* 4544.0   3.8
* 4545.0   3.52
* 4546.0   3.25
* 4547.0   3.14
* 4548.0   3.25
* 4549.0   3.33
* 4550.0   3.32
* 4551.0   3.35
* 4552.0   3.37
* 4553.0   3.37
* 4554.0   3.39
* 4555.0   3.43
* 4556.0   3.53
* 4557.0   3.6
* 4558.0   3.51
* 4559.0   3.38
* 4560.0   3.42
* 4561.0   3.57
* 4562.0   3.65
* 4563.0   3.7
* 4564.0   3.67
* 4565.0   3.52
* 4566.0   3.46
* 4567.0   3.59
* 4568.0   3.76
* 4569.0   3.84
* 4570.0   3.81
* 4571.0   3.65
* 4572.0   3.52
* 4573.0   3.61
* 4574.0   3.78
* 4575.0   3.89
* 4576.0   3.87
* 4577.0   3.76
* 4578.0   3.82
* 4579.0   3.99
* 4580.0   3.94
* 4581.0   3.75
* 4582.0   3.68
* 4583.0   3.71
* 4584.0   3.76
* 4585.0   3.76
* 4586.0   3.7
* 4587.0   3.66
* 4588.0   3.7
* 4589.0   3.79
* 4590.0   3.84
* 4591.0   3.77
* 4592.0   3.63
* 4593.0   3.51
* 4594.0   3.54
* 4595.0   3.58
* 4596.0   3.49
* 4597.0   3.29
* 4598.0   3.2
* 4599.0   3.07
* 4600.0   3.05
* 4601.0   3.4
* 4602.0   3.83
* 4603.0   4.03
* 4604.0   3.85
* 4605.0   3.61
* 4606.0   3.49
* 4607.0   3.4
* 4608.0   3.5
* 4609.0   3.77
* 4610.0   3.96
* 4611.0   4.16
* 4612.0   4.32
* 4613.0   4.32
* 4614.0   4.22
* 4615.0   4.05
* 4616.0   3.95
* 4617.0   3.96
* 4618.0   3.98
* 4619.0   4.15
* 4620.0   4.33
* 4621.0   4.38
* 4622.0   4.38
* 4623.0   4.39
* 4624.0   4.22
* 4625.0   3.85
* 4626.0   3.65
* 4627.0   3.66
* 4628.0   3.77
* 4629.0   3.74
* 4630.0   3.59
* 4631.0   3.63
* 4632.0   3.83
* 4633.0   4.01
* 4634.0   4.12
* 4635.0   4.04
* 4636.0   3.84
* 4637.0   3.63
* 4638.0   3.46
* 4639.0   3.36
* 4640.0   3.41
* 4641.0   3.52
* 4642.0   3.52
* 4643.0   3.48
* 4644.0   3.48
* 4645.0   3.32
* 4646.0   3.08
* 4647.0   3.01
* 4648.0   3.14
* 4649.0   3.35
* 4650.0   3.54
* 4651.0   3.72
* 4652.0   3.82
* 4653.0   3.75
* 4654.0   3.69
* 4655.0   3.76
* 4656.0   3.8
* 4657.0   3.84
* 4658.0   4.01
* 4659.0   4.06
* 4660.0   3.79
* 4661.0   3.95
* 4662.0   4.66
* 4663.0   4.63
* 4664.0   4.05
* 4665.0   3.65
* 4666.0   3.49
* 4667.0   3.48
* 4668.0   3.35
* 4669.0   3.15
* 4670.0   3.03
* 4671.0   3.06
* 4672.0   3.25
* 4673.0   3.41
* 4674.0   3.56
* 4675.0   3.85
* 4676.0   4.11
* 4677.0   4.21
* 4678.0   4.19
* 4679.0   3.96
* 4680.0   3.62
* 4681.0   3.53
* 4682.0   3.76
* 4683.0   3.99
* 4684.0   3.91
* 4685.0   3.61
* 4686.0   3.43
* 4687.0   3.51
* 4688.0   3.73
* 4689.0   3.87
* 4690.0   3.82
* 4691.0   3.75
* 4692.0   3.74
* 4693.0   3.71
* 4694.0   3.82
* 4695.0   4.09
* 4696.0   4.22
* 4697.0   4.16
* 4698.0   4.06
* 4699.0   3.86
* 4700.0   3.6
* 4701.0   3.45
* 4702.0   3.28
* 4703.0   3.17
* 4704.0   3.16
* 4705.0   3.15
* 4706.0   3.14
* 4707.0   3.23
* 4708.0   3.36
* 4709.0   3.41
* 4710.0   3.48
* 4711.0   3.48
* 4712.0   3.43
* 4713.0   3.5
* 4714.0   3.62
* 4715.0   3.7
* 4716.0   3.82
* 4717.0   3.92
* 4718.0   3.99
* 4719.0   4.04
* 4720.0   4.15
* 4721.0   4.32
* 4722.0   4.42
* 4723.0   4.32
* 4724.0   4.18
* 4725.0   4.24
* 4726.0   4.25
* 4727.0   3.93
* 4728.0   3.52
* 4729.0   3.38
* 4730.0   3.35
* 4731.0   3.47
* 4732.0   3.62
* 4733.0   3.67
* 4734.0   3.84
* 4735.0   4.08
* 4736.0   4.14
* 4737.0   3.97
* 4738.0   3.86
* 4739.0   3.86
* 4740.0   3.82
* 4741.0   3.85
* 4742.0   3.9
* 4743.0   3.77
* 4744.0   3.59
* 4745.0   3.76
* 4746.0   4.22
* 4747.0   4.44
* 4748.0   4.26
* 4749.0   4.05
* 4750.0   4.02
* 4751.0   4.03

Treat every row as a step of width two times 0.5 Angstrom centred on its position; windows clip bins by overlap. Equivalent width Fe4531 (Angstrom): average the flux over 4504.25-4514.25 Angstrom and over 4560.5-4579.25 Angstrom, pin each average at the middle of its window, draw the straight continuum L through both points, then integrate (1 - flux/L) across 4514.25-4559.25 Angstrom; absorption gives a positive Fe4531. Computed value 3.7 Angstrom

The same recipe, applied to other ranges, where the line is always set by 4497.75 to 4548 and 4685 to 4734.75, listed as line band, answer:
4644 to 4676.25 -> 0.65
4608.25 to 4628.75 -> -2.07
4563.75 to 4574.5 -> 0.05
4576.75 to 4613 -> -0.01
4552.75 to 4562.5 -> 0.48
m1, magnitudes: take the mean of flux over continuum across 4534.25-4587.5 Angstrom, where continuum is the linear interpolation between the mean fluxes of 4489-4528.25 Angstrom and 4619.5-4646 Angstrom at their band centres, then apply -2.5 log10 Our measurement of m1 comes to 0.05 mag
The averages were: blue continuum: 3.73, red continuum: 3.78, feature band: 3.6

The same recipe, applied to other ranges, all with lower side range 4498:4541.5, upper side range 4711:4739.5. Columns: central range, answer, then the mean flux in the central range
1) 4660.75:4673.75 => 0.06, 3.62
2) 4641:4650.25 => 0.14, 3.33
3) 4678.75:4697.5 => 0.01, 3.8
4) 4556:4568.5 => 0.04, 3.57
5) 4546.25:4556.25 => 0.11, 3.34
